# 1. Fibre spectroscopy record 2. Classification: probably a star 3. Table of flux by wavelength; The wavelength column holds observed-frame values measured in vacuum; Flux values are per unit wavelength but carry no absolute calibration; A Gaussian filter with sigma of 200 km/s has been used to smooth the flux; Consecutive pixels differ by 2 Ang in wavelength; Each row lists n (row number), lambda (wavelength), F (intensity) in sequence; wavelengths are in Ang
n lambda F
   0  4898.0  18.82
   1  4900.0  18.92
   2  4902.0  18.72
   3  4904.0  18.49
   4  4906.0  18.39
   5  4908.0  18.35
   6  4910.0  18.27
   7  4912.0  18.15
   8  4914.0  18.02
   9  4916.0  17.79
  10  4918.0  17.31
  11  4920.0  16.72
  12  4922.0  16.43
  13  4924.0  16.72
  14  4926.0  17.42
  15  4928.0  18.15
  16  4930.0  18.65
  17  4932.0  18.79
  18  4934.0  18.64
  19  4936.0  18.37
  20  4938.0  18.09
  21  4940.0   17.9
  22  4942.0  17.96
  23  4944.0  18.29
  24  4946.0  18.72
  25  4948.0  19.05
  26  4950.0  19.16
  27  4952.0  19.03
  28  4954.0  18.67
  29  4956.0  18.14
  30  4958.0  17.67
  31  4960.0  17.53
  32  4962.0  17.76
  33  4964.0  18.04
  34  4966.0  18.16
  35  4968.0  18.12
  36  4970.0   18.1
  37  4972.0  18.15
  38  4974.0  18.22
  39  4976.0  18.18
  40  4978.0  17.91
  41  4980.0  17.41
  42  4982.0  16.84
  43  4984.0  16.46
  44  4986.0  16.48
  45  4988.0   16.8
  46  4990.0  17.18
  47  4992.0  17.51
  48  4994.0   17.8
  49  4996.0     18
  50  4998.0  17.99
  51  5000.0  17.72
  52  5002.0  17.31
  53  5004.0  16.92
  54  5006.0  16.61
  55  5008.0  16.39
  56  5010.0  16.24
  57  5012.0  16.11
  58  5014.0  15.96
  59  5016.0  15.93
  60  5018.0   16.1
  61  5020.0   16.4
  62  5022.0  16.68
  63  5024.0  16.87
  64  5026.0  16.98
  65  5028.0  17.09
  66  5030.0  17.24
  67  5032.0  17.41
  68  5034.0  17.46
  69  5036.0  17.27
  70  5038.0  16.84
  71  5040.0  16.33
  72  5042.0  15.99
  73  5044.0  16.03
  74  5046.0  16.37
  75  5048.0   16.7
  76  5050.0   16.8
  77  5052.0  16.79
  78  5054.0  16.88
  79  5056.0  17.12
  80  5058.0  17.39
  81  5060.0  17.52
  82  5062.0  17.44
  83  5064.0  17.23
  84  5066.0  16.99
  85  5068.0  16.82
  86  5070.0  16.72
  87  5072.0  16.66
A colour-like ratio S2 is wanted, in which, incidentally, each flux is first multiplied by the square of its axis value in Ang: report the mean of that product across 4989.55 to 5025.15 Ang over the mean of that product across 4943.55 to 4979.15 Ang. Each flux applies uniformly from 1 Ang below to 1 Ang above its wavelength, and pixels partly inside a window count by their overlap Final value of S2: 0.94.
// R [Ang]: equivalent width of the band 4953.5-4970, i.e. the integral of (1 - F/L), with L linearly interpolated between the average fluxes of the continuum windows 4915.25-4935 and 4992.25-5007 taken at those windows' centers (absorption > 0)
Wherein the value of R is -0.4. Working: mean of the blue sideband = 17.7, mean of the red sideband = 17.5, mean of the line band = 18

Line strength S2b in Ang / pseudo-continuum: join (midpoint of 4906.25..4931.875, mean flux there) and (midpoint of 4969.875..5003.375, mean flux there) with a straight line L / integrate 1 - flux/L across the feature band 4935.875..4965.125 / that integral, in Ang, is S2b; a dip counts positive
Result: -1.1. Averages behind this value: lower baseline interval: 17.7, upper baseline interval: 17.5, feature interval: 18.3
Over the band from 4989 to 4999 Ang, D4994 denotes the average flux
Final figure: 17.7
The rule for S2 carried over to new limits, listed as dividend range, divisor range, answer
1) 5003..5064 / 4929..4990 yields 0.96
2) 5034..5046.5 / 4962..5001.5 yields 0.96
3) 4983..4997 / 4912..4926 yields 1.02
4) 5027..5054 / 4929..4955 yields 0.94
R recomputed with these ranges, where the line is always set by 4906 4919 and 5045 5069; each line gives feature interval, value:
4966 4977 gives -0.3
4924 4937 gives -0.2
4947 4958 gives -0.6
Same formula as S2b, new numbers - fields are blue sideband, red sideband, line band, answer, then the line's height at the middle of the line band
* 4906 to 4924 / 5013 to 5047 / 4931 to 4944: -0.6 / 17.4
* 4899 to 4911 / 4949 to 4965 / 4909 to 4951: 0.8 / 18.4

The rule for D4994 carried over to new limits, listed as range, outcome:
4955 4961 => 17.8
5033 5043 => 16.8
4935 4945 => 18.1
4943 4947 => 18.5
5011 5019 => 16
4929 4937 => 18.6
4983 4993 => 16.9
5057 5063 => 17.4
